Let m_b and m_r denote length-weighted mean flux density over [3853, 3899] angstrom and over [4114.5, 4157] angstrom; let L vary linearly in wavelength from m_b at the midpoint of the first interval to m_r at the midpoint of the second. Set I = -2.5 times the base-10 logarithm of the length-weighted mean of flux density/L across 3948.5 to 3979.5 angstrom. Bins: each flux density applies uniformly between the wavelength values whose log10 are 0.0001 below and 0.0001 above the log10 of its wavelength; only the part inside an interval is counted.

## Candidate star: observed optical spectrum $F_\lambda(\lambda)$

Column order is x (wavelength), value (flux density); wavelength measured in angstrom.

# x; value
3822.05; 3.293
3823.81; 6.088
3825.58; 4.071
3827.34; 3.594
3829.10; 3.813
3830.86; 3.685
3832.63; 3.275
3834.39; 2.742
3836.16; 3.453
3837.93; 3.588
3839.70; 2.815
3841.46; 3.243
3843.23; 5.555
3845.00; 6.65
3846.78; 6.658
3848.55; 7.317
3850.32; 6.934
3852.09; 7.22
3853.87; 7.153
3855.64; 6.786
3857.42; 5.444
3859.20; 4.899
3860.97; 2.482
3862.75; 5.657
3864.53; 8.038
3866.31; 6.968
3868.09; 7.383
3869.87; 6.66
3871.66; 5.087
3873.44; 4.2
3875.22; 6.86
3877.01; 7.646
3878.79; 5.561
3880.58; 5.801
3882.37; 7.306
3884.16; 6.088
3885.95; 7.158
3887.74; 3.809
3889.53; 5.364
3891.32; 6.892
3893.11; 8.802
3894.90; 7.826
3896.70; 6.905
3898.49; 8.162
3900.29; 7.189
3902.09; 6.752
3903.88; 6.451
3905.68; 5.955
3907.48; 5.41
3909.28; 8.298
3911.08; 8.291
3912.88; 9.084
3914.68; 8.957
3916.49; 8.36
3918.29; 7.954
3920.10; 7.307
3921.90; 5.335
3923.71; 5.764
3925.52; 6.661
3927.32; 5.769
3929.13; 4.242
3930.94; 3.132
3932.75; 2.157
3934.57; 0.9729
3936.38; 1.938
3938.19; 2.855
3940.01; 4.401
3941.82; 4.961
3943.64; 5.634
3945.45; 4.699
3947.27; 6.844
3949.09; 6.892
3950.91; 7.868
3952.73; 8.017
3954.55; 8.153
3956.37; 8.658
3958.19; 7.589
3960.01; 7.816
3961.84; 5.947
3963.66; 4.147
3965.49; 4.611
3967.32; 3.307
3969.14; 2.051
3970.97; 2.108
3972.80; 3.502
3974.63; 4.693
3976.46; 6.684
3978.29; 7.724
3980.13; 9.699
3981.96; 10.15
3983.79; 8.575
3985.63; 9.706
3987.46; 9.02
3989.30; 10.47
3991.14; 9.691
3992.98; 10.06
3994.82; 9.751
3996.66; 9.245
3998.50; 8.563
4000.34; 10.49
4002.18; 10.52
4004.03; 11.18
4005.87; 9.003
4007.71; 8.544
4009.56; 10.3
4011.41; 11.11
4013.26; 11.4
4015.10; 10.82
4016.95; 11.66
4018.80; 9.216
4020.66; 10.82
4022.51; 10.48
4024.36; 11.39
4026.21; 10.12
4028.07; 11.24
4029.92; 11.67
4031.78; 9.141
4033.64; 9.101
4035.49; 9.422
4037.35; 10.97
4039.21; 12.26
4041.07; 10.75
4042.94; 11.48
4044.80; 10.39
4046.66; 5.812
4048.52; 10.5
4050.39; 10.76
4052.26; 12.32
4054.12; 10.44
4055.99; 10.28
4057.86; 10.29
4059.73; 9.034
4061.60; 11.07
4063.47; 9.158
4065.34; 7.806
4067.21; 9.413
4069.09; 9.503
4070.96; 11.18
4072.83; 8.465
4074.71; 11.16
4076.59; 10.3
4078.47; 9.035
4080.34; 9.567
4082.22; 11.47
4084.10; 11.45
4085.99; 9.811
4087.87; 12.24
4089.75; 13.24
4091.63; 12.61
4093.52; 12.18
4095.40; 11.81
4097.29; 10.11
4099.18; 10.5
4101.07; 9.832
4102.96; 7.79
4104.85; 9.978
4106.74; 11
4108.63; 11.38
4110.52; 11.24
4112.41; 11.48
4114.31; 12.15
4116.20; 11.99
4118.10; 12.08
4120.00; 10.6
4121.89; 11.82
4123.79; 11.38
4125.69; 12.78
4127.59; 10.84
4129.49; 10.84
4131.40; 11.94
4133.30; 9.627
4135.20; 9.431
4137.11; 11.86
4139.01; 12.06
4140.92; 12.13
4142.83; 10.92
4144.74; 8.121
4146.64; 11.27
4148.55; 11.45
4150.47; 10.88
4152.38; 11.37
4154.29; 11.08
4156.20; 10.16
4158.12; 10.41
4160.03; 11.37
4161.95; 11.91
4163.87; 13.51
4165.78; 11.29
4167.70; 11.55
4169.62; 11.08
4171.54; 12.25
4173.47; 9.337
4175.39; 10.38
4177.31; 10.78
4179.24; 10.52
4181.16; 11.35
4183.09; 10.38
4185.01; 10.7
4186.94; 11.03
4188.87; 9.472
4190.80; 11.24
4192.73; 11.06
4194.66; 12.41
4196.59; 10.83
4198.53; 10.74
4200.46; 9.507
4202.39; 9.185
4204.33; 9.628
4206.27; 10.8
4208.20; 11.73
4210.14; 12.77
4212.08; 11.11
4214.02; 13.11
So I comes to 0.322 mag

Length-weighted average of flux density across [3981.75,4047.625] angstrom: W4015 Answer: 10.1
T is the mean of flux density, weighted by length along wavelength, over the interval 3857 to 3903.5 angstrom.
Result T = 6.36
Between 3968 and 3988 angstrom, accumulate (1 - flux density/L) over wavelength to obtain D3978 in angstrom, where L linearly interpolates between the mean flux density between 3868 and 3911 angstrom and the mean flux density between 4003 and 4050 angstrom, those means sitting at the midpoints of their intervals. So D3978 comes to 5.38 angstrom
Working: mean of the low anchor 6.58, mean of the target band 6.64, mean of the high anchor 10.4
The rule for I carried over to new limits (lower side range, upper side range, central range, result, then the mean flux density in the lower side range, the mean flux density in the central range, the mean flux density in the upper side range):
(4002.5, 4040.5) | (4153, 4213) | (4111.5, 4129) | -0.09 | 10.5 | 11.7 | 11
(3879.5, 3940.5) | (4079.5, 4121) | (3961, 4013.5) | 0.04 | 6.1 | 7.98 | 11.1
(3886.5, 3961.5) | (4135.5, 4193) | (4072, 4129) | -0.13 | 6.3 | 11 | 11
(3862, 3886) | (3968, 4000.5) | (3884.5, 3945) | 0.15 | 6.44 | 6.01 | 7.81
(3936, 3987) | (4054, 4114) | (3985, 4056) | -0.25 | 6.12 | 10.3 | 10.5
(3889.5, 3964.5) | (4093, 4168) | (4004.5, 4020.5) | -0.23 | 6.31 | 10.3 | 11.1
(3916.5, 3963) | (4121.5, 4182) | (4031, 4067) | -0.18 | 5.71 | 10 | 11.1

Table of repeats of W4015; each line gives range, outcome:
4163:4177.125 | 11.3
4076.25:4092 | 11.1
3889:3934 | 6.65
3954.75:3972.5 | 5.2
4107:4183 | 11.2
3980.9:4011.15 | 9.74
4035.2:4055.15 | 10.5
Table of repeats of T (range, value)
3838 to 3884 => 5.97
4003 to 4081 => 10.2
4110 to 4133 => 11.5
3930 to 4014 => 7.06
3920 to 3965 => 5.47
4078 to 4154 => 11.1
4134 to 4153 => 10.9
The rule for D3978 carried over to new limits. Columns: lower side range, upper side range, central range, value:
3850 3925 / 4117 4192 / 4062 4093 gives -2.00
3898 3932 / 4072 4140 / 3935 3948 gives 5.39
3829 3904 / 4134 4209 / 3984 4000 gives -3.23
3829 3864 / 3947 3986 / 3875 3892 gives -2.26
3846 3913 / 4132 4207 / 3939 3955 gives 2.67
